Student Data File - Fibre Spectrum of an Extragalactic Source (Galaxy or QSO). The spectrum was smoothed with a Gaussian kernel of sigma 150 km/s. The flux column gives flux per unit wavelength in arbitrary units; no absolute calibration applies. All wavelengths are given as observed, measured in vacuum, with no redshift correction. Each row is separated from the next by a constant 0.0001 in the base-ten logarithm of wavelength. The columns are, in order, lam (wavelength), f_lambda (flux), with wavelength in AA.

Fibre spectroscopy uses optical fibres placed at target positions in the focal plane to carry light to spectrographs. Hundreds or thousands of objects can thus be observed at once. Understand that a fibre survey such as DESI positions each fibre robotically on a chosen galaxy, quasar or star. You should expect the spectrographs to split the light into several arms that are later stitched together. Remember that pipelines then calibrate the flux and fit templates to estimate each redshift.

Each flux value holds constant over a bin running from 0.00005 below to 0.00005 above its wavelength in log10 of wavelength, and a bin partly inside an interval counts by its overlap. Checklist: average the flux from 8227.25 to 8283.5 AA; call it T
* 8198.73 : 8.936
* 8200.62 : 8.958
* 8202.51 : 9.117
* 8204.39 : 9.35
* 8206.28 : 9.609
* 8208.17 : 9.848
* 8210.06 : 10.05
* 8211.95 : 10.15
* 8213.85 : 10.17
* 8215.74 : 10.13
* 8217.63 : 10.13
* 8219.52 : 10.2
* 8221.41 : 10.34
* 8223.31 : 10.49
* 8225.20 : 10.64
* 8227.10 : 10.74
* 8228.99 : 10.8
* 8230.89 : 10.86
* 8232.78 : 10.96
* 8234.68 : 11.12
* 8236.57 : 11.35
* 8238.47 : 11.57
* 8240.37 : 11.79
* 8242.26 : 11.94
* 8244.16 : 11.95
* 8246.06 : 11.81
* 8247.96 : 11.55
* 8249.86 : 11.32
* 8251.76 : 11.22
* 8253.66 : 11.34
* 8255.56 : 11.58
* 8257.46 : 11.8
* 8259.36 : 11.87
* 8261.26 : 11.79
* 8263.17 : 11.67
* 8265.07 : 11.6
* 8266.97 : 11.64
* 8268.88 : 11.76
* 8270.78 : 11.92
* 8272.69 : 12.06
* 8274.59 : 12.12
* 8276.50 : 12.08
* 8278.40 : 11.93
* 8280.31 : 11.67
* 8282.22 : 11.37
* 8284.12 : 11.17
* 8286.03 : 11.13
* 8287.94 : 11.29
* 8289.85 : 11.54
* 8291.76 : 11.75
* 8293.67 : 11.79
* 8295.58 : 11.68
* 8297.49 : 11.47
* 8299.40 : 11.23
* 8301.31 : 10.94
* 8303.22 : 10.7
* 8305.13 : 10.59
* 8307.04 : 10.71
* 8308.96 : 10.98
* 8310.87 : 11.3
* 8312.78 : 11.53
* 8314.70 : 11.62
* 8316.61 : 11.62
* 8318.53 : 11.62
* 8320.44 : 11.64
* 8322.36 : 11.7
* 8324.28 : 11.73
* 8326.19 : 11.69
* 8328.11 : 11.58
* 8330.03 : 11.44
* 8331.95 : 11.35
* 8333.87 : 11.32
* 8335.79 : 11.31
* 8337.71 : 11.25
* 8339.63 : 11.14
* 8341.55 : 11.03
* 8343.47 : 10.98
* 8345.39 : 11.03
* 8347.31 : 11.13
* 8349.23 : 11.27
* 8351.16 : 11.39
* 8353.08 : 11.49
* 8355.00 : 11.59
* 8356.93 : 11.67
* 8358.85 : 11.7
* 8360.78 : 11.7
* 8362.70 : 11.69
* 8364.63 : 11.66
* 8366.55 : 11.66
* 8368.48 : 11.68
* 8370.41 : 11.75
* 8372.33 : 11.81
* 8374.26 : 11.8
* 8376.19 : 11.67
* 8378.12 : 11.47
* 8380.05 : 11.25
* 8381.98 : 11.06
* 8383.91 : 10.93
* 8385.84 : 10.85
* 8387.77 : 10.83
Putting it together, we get 11.6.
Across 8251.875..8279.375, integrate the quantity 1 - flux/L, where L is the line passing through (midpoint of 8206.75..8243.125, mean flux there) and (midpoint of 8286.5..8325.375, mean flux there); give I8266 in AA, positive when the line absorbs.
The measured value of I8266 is -1.9 AA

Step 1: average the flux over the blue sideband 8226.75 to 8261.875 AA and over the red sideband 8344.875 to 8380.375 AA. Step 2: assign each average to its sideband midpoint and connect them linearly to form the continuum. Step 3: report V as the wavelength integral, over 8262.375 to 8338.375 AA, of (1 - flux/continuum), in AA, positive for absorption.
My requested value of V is 0.1 AA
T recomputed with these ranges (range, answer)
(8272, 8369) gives 11.4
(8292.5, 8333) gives 11.4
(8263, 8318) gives 11.5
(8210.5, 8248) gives 10.9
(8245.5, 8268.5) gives 11.6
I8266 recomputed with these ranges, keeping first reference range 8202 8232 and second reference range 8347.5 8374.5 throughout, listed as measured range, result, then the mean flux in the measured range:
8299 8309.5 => 0.2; 10.8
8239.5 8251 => -1.4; 11.7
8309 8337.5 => -0.7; 11.5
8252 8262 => -1.0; 11.6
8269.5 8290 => -1.6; 11.7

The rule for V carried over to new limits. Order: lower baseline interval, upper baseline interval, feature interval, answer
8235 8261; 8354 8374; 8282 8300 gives 0.3 AA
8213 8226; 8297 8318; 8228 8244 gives -1.3 AA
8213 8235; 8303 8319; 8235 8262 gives -2.3 AA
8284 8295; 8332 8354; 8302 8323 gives 0.2 AA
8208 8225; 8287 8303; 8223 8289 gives -4.1 AA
